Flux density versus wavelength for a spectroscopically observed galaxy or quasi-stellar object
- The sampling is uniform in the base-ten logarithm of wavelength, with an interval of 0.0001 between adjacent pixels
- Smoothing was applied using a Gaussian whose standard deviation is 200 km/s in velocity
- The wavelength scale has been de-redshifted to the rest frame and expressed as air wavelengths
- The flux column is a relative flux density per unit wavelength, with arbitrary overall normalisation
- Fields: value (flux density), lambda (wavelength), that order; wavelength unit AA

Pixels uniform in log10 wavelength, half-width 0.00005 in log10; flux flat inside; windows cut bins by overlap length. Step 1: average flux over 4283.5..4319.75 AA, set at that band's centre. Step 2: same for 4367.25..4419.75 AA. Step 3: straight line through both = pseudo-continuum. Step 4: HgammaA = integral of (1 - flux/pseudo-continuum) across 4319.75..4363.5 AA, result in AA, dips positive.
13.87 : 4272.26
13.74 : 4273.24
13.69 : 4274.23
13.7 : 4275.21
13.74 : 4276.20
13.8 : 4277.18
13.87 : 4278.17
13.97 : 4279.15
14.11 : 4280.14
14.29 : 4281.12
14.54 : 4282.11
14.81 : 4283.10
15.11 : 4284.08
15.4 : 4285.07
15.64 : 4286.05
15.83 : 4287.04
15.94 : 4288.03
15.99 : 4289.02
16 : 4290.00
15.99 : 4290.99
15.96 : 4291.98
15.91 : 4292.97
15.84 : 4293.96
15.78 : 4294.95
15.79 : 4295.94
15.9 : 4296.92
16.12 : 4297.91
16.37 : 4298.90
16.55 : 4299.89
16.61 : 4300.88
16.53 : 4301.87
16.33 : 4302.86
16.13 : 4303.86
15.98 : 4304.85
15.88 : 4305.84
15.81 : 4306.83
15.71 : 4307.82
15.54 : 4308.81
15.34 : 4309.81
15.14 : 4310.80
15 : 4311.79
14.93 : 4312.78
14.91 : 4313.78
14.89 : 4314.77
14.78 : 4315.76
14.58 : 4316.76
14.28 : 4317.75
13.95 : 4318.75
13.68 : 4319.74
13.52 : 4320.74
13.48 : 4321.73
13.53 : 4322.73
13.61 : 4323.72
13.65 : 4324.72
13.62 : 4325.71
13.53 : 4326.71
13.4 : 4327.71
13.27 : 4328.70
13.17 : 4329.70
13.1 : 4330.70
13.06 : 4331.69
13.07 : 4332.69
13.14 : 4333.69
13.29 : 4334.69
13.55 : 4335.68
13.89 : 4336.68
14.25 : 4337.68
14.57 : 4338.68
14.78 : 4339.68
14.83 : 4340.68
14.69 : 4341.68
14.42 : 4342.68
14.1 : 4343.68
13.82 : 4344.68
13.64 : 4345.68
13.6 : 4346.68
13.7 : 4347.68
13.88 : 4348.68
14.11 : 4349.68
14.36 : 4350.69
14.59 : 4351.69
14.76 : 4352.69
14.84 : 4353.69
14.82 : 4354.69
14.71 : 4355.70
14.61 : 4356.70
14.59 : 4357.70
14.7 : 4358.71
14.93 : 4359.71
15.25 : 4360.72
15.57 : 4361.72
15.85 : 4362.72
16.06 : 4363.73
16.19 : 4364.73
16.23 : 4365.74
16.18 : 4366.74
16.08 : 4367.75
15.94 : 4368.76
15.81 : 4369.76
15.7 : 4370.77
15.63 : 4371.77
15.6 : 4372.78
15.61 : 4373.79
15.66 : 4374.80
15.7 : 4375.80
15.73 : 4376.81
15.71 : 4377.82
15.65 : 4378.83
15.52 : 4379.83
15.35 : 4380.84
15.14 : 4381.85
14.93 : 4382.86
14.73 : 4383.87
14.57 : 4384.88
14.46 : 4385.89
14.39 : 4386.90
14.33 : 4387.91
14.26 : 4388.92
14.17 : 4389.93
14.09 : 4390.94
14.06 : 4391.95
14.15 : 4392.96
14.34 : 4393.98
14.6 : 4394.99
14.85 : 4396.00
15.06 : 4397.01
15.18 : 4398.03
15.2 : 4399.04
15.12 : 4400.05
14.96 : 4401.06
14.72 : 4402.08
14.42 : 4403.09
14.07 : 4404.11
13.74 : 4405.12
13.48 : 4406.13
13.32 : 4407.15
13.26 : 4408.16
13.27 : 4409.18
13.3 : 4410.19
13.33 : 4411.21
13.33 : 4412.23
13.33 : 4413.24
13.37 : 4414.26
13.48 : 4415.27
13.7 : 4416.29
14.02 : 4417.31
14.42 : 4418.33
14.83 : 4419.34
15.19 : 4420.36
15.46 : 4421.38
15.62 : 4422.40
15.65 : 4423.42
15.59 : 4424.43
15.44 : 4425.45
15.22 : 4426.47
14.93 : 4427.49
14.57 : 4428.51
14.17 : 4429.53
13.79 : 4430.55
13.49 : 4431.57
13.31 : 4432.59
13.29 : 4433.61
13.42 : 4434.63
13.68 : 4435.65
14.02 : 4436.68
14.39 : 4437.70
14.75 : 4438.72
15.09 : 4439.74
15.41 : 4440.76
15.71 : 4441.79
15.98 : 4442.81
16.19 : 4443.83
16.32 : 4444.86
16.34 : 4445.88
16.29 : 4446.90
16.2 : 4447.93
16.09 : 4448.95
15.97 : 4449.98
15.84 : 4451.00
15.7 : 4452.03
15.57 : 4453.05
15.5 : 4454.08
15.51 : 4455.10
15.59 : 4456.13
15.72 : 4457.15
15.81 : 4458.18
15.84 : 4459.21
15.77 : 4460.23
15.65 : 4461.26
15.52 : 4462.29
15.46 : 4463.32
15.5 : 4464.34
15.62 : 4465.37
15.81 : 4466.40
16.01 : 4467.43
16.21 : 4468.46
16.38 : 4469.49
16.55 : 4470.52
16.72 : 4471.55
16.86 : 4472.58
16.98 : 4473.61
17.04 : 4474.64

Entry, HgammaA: 3.1 AA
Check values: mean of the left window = 15.6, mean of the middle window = 14.1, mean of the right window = 14.6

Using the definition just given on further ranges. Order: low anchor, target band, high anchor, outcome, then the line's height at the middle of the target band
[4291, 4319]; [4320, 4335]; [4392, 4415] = 1.9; 15.3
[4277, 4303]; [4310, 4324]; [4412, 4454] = 1.0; 15.4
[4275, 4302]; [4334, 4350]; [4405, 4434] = 0.9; 14.9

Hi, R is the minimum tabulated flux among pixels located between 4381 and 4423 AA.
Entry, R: 13.26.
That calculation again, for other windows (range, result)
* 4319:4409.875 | 13.06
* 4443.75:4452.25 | 15.7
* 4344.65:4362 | 13.6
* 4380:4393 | 14.06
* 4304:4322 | 13.48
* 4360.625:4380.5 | 15.25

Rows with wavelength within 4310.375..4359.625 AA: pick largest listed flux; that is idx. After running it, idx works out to 15.14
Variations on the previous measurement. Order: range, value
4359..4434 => 16.23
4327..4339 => 14.57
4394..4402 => 15.2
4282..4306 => 16.61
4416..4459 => 16.34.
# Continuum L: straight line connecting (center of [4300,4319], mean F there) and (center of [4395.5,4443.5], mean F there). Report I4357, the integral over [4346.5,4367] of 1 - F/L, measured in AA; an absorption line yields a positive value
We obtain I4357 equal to 0.1 AA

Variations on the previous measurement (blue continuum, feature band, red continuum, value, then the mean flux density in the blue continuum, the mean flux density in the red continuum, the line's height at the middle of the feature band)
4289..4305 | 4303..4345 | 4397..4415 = 3.5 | 16.1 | 14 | 15.6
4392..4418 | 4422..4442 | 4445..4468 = 0.6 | 14.1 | 15.8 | 15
